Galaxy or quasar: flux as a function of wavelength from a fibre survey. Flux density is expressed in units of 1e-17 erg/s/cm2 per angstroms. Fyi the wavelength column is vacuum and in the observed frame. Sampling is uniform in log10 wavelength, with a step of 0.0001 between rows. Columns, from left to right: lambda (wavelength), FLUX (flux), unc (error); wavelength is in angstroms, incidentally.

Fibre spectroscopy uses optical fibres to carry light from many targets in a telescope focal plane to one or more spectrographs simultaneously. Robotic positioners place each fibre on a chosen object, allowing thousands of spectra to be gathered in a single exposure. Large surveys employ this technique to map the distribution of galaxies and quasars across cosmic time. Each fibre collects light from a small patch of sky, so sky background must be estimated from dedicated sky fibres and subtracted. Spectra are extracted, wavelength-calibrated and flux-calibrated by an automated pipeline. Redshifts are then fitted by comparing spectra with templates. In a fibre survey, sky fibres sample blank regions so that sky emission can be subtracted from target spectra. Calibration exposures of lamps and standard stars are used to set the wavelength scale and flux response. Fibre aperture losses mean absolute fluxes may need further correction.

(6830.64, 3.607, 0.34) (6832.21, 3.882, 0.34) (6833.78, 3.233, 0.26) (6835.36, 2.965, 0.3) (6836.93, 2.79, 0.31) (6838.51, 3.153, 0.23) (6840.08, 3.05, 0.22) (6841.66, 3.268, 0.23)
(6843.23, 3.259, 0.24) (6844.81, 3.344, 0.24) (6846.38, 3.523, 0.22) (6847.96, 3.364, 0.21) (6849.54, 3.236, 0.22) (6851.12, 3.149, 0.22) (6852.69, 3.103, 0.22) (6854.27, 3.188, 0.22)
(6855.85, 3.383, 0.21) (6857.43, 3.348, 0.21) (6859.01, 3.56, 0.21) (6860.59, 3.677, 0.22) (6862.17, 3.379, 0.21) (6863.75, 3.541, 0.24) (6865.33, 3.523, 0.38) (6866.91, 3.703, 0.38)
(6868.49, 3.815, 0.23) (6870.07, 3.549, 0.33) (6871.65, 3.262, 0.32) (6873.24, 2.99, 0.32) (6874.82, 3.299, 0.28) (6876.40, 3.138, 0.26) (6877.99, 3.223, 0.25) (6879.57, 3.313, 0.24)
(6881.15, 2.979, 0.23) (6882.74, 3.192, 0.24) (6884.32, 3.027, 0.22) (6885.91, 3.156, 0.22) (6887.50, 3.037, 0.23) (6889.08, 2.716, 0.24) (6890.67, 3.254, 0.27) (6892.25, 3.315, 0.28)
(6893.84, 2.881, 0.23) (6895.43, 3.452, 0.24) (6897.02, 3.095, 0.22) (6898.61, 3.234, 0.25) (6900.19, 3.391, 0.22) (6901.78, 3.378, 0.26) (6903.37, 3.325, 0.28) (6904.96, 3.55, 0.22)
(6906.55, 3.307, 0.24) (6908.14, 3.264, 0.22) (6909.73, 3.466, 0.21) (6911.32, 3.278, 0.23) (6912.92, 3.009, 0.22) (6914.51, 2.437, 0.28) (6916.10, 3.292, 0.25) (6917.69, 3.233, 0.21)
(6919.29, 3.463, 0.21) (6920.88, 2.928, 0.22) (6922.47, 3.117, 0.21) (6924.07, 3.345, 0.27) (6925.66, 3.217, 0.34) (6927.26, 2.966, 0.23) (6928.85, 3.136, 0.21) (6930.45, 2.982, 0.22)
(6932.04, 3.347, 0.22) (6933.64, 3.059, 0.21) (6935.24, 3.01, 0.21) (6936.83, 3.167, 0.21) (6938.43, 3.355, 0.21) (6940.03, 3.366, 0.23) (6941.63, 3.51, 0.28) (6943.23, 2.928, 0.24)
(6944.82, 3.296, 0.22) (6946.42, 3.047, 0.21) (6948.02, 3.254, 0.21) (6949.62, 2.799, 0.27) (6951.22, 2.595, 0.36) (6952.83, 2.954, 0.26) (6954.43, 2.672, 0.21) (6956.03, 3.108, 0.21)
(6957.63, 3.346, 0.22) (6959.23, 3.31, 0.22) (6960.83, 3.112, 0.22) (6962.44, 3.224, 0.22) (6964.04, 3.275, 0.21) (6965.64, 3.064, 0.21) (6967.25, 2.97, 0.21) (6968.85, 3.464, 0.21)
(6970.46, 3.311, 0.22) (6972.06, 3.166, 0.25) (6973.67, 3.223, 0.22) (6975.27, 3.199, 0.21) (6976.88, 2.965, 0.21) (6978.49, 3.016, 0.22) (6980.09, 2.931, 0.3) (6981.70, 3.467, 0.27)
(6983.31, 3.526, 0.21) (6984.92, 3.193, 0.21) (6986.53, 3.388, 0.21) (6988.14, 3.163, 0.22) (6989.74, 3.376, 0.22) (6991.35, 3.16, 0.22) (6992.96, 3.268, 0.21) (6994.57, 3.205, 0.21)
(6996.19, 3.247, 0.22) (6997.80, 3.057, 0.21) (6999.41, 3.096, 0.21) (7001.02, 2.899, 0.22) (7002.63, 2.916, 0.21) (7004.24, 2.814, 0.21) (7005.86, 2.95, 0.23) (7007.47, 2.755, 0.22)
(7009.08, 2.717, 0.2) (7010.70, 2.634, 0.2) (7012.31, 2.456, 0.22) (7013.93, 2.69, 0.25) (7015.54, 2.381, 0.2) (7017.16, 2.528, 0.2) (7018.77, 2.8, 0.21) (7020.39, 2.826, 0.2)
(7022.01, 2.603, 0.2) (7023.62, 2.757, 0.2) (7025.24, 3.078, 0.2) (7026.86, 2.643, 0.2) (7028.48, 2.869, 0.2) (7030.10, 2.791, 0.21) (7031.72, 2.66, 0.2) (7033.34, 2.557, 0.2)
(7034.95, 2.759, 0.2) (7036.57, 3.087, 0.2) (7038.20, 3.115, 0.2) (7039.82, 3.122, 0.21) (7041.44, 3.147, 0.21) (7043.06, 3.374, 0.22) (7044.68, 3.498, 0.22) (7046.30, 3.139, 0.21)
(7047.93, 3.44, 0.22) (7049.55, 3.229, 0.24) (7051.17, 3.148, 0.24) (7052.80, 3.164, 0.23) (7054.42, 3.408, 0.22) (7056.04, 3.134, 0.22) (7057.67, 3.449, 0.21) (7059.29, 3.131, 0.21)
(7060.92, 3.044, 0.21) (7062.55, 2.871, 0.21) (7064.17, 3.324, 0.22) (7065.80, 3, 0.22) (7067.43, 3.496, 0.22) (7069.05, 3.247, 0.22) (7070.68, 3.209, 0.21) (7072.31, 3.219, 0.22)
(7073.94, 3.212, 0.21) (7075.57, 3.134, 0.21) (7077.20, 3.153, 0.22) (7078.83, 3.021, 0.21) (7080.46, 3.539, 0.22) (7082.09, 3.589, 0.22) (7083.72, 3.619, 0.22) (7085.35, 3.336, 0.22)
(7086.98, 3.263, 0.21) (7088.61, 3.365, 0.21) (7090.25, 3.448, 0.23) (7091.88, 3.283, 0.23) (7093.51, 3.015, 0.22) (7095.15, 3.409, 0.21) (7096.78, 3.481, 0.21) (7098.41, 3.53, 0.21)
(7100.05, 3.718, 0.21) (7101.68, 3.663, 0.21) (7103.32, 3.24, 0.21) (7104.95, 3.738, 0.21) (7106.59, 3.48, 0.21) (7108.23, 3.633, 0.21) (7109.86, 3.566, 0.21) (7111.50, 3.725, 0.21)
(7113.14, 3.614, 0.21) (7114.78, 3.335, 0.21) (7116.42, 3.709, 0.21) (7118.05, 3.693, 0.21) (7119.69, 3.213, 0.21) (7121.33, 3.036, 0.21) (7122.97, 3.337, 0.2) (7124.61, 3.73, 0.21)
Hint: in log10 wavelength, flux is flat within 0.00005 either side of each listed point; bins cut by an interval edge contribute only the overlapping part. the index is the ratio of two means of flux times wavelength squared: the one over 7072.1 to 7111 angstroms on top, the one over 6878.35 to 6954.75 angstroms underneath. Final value 1.14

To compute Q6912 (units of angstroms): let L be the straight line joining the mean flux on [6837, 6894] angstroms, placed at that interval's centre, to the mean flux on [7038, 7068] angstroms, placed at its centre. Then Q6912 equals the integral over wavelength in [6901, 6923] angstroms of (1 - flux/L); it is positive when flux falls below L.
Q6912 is 0.3 angstroms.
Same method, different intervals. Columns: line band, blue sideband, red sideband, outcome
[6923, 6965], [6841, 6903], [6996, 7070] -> 0.3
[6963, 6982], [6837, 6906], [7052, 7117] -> 0.9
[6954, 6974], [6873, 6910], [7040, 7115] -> 0.5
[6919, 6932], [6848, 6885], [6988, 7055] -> 0.2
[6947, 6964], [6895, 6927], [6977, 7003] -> 0.8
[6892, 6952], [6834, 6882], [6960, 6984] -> 1.2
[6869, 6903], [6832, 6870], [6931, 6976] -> 0.9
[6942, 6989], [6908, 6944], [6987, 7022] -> -1.7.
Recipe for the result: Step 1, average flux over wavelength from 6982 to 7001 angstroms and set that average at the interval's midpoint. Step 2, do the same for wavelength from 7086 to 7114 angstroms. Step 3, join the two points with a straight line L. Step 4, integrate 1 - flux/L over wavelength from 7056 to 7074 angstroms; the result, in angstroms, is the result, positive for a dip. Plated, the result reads 1.1 angstroms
